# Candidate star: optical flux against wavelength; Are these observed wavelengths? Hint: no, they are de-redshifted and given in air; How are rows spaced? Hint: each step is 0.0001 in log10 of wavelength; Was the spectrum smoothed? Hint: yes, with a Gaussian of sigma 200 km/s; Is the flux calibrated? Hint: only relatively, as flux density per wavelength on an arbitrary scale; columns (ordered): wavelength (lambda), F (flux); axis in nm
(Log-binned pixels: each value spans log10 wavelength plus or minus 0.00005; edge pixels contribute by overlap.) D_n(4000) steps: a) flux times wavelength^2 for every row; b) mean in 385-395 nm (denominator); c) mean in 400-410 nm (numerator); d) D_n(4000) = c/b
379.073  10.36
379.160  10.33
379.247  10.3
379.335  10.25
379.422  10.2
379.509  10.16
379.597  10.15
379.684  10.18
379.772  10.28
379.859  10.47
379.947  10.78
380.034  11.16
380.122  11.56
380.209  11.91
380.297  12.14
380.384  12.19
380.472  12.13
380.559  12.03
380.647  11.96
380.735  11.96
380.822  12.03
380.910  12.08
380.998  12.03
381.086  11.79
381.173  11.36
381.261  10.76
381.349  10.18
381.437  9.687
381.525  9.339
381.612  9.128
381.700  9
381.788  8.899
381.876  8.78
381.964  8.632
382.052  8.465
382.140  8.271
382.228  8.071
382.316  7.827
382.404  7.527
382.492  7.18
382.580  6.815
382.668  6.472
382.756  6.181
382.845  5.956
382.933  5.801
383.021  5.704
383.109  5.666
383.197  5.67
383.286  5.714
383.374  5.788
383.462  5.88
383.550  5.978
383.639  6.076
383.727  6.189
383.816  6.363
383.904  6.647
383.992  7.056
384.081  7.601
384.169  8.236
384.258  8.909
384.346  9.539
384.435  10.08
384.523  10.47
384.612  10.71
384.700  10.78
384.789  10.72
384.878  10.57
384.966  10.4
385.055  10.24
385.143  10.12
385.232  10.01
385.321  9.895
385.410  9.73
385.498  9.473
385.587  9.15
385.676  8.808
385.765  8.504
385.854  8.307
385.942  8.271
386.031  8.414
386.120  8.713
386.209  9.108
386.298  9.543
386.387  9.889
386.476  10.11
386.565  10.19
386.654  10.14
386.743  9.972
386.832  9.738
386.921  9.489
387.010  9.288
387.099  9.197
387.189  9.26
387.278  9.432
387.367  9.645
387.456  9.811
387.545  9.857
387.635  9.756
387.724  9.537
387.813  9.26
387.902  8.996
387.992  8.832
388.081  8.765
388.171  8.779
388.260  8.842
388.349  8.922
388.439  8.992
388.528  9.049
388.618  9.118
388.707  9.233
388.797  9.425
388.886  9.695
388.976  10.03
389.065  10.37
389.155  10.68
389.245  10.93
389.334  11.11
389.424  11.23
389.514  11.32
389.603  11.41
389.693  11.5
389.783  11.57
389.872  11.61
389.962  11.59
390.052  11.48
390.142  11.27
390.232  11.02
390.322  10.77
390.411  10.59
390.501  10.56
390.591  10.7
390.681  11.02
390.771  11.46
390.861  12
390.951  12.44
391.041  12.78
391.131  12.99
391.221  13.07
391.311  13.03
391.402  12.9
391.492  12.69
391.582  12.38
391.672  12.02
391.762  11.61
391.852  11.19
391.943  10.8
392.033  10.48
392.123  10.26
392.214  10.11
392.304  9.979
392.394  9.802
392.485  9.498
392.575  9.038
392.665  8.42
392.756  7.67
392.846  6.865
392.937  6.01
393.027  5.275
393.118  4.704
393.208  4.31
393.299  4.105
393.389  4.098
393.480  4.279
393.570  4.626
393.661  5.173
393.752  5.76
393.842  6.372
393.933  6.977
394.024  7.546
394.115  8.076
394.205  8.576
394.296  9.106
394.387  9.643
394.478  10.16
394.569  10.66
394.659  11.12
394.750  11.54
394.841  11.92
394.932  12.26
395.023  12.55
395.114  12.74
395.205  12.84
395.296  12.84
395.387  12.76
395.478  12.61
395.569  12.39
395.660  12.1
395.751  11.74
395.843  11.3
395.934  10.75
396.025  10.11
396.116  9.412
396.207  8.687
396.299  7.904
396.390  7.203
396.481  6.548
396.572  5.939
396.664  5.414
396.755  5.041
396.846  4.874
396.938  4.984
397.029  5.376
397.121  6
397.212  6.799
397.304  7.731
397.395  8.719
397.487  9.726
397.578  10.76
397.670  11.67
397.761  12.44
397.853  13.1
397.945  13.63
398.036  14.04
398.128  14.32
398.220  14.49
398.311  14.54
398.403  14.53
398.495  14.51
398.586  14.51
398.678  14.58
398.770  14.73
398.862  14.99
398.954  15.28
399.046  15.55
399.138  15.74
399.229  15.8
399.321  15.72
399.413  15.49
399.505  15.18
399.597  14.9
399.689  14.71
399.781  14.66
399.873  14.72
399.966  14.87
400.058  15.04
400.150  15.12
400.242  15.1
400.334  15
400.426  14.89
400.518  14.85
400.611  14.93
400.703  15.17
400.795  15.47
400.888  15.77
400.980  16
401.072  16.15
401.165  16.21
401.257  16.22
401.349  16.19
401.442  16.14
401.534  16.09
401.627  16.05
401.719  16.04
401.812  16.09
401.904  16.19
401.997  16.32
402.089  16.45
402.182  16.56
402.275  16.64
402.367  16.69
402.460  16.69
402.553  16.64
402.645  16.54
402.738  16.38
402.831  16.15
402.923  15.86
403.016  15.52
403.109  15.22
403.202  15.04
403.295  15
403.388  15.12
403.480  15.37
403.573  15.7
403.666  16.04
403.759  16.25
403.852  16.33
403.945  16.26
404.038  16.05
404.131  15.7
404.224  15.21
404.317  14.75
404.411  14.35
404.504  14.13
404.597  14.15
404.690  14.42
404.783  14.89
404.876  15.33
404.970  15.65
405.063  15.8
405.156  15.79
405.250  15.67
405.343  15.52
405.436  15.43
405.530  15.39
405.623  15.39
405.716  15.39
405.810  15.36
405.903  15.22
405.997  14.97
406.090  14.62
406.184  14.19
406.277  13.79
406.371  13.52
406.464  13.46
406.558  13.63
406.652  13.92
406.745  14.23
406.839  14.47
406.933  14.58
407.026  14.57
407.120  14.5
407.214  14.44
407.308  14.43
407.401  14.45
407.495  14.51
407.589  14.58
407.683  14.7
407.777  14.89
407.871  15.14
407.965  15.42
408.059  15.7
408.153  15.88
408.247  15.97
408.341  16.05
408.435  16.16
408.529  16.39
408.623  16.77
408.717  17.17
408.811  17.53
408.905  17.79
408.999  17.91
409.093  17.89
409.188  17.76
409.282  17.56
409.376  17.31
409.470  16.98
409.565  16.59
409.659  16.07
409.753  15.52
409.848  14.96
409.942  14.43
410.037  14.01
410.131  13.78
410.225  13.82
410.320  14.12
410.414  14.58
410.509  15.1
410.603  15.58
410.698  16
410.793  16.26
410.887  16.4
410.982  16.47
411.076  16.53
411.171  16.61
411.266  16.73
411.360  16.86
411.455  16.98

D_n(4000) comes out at 1.75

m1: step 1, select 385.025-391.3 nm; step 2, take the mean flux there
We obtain 10.1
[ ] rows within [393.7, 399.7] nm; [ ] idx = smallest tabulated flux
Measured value 4.874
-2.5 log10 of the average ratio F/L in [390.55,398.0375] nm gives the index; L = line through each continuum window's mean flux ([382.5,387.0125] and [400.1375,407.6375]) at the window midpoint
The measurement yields 0.236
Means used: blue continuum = 8.4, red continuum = 15.3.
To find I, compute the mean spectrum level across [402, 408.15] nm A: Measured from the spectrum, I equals 15.2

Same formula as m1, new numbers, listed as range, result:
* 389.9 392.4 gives 11.5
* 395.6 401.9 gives 12.8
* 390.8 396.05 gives 9.81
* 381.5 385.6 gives 8.11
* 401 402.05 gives 16.2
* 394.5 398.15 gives 10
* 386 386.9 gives 9.6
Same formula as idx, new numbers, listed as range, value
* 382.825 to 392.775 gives 5.666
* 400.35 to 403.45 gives 14.85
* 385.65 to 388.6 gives 8.271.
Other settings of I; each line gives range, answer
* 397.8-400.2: 14.8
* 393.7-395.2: 9.76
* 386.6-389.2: 9.45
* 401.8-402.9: 16.5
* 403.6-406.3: 15.3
